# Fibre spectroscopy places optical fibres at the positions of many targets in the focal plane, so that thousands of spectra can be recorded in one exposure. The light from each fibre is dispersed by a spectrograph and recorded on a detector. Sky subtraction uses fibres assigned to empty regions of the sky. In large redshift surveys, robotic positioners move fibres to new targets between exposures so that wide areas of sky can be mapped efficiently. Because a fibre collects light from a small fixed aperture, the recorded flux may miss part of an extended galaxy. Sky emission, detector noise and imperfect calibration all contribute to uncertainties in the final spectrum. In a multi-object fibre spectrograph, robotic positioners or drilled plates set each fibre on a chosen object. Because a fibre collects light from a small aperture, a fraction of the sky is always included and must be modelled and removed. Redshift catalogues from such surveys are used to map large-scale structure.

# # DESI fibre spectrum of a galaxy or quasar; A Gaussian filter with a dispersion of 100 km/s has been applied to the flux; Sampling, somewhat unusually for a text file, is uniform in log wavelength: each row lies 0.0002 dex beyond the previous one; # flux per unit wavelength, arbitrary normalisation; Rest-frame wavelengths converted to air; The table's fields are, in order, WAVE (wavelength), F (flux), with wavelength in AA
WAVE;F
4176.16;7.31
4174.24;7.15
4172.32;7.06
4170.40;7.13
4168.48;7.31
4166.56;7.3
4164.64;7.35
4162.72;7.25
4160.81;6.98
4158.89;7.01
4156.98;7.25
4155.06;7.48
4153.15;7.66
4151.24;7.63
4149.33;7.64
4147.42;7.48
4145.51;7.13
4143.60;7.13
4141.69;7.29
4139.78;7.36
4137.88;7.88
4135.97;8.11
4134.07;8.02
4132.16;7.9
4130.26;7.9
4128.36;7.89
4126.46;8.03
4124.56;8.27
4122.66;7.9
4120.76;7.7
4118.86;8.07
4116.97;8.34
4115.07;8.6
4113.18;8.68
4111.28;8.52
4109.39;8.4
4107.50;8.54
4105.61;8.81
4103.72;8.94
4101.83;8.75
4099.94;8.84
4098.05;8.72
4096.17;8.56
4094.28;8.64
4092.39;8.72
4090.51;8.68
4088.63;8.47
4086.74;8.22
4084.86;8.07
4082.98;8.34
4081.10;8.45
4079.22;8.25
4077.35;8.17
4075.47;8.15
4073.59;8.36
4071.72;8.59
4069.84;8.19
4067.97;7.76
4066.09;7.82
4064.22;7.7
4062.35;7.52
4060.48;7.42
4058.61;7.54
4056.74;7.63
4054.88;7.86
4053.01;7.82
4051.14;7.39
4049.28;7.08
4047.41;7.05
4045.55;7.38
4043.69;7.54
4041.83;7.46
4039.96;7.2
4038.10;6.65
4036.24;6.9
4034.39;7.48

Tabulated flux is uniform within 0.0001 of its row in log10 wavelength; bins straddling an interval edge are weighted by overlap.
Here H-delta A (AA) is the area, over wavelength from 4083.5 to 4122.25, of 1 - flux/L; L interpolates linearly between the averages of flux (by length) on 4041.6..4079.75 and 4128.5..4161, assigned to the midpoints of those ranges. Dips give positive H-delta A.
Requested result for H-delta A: -4.3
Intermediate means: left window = 7.75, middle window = 8.5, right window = 7.54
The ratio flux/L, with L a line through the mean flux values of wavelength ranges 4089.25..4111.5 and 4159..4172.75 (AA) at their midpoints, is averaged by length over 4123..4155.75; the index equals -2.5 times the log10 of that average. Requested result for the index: 0.01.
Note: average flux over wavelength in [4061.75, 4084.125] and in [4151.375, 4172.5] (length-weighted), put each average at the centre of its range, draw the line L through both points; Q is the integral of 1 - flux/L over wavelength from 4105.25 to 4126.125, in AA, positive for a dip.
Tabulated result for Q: -1.65 AA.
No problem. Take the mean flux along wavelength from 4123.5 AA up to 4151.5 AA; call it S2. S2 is 7.71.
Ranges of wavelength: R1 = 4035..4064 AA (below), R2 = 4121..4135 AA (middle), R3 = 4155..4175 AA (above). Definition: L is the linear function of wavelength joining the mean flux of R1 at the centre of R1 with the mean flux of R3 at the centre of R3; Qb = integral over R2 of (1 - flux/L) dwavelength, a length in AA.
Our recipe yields -1.4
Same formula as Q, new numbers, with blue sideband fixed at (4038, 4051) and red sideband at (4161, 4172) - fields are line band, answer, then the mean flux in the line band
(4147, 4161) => -0.33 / 7.41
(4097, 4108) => -2.33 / 8.78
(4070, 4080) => -1.46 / 8.3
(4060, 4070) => -0.66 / 7.71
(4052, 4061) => -0.53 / 7.66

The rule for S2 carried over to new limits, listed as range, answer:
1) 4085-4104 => 8.62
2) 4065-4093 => 8.28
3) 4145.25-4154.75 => 7.54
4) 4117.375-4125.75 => 8.01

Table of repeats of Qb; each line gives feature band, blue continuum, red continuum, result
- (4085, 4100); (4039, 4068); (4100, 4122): -0.7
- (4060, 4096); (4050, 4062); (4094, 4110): -0.3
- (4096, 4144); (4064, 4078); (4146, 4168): -3.2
